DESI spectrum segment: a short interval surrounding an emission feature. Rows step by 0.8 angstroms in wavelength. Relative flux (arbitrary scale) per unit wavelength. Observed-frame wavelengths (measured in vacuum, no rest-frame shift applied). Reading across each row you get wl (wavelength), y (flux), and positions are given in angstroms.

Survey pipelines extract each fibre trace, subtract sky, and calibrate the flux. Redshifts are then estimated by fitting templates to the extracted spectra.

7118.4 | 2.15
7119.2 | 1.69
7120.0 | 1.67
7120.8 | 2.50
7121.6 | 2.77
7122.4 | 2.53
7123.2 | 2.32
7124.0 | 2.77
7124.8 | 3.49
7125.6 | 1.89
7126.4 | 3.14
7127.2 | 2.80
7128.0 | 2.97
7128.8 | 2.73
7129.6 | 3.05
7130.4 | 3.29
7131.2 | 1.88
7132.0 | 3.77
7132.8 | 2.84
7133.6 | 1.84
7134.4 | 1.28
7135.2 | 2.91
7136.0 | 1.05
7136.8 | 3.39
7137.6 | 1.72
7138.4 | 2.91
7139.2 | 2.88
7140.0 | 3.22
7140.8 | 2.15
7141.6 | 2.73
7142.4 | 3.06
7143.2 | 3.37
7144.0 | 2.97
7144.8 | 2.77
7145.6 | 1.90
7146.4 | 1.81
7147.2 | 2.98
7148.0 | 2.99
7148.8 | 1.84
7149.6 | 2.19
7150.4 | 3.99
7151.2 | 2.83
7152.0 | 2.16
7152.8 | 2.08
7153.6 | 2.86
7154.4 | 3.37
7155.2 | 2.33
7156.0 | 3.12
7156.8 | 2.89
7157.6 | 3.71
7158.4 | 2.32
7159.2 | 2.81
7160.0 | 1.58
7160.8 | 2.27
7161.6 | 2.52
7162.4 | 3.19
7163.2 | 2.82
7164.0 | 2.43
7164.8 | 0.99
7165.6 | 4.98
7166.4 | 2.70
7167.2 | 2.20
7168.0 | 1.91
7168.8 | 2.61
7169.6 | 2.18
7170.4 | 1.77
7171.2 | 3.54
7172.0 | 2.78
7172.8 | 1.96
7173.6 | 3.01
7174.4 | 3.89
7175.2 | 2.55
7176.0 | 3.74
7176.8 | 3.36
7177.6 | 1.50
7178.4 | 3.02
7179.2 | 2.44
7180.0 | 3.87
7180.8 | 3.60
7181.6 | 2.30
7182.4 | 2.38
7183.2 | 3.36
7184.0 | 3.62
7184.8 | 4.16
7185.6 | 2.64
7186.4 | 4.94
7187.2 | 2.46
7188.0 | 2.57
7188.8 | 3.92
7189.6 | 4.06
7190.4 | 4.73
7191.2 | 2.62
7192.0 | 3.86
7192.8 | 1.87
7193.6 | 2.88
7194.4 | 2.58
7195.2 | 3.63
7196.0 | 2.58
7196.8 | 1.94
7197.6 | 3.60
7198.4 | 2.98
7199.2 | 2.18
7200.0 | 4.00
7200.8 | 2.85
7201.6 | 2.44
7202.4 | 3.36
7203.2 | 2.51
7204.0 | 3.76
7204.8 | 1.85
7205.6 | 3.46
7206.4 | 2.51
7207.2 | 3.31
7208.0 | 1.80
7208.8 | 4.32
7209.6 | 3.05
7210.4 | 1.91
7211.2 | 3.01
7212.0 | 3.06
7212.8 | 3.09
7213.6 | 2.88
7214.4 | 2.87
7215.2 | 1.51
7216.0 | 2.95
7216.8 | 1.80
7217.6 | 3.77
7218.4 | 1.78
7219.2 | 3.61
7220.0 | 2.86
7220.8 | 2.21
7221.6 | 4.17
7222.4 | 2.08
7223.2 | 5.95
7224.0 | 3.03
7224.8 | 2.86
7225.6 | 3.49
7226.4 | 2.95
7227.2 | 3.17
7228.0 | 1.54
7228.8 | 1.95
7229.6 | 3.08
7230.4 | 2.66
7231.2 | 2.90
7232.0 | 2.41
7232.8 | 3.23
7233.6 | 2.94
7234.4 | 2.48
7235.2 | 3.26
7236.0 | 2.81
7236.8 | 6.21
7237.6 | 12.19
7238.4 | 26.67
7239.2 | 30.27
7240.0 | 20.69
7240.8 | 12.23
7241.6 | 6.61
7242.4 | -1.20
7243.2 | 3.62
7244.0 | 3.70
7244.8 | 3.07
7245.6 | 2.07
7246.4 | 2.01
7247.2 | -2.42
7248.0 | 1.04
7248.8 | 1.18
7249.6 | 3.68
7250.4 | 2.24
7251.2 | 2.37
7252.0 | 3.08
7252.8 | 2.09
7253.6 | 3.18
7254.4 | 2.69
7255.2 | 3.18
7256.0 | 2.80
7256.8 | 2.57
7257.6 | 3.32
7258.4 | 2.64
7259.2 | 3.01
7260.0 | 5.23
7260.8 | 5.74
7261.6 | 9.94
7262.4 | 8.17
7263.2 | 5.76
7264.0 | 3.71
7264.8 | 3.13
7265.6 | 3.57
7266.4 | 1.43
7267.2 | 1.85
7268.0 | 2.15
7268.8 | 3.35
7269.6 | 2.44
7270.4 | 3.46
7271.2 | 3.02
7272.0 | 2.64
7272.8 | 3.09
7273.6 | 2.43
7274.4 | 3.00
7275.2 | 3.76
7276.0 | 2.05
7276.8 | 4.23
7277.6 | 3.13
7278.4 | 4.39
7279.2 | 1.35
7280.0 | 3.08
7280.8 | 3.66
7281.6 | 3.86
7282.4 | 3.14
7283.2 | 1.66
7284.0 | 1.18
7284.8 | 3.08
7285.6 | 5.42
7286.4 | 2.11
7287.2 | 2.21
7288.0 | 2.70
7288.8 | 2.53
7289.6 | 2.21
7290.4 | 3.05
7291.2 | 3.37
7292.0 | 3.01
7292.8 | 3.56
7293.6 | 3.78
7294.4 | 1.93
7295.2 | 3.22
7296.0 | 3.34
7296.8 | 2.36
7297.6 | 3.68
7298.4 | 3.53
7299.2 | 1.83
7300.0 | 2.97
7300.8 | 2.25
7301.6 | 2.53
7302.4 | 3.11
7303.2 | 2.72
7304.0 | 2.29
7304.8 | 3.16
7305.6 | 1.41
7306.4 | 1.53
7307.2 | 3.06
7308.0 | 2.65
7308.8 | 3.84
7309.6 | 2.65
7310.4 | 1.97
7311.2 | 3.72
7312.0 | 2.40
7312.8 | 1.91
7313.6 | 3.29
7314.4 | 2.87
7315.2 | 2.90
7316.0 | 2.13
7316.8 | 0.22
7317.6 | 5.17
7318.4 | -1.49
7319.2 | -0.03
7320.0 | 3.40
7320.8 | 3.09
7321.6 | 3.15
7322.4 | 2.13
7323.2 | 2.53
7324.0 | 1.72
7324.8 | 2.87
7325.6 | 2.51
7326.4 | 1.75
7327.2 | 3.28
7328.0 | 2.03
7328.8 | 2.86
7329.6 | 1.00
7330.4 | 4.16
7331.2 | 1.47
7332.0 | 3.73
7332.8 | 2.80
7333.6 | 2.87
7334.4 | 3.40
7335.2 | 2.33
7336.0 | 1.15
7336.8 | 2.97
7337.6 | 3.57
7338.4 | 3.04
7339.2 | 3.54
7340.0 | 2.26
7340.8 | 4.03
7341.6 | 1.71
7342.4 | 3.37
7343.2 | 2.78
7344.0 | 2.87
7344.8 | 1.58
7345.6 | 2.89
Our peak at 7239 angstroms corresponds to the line Halpha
